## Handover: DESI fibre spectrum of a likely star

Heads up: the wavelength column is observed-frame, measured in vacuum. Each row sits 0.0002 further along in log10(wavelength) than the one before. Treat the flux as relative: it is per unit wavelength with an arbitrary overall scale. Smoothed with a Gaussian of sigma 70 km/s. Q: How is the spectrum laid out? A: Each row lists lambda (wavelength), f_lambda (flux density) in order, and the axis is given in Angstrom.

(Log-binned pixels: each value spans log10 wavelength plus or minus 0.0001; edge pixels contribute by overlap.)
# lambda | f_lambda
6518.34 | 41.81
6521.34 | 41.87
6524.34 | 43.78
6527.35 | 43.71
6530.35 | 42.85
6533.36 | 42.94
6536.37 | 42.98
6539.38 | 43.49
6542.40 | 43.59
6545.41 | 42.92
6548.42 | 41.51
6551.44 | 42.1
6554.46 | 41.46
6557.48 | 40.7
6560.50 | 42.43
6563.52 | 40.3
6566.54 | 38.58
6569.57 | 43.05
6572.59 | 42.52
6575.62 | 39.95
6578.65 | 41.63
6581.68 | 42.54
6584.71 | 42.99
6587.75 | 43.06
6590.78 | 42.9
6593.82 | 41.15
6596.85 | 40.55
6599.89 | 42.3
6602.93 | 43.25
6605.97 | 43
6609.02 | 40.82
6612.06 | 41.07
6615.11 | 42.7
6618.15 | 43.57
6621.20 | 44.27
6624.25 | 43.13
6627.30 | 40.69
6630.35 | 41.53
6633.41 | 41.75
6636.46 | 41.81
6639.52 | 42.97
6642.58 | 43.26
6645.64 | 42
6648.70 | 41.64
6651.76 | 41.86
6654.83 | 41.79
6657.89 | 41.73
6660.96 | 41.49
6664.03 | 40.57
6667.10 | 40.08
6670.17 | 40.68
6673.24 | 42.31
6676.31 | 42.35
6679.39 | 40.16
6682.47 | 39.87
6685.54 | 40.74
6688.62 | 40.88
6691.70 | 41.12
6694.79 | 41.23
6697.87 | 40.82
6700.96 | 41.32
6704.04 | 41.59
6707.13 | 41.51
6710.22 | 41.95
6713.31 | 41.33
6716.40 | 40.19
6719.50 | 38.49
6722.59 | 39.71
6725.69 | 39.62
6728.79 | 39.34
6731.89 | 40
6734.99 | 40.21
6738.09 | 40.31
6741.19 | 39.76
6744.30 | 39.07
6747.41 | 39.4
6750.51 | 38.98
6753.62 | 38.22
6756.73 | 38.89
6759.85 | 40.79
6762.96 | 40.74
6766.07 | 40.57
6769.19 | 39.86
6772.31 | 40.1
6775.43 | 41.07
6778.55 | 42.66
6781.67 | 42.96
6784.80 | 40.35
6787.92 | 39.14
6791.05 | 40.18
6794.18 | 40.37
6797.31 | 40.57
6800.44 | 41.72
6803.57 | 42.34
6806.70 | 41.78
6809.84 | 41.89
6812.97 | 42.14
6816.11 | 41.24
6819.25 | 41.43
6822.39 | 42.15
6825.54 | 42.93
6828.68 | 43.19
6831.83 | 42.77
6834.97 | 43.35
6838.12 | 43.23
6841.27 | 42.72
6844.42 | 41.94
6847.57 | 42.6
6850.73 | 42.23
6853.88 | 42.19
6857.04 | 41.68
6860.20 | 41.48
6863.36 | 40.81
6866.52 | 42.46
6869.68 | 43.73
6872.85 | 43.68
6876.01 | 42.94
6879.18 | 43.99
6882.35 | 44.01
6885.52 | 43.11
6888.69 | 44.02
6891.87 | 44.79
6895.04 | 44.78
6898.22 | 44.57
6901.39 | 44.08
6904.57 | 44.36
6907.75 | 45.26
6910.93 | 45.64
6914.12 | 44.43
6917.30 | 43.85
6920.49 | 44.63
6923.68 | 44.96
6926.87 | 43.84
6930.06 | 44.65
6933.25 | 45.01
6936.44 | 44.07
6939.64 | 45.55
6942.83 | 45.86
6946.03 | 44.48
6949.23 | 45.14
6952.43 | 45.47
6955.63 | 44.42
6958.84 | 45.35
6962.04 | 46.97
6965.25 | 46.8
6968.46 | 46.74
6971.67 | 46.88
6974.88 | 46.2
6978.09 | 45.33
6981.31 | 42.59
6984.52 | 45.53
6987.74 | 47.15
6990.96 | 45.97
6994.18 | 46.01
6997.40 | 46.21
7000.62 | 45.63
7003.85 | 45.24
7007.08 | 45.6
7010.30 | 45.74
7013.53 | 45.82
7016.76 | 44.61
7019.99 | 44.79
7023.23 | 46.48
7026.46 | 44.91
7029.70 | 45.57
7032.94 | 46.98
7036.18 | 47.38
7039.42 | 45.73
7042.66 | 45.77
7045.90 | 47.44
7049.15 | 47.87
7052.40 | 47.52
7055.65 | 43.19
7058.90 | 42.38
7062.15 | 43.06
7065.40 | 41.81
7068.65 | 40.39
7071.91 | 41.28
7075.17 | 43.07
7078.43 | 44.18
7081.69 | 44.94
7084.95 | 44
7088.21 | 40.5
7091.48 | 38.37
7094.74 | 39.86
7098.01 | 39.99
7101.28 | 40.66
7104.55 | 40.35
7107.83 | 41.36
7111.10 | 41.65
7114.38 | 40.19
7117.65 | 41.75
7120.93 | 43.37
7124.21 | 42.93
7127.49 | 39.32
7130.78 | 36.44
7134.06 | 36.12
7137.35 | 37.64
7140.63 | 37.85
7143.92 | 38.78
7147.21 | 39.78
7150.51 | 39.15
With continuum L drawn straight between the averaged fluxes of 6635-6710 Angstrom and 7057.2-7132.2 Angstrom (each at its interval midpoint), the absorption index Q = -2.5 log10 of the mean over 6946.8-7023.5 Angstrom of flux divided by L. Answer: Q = -0.11 mag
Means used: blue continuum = 41.4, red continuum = 41.4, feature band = 45.7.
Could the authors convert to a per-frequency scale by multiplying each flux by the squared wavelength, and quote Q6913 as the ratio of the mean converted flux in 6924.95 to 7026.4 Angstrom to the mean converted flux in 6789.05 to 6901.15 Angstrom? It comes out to 1.1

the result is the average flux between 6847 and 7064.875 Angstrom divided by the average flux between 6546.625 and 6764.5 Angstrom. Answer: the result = 1.09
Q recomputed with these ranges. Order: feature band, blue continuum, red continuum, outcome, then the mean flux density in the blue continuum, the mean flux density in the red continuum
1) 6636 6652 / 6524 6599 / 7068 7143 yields -0.011 mag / 42.1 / 40.7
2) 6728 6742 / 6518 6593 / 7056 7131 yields 0.053 mag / 42.2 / 41.5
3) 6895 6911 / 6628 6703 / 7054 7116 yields -0.080 mag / 41.4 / 41.6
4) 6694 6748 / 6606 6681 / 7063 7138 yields 0.036 mag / 41.9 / 40.9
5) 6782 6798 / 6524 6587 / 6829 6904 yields 0.067 mag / 42.2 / 43.1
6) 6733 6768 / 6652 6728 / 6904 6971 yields 0.059 mag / 40.9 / 45.2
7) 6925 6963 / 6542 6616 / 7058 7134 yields -0.091 mag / 41.9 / 41.3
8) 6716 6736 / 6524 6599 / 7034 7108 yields 0.076 mag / 42.1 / 43.1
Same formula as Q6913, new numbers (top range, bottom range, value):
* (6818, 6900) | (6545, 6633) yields 1.11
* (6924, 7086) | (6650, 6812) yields 1.20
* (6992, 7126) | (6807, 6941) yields 1.06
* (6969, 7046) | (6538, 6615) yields 1.24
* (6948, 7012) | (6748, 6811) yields 1.19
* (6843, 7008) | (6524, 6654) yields 1.17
